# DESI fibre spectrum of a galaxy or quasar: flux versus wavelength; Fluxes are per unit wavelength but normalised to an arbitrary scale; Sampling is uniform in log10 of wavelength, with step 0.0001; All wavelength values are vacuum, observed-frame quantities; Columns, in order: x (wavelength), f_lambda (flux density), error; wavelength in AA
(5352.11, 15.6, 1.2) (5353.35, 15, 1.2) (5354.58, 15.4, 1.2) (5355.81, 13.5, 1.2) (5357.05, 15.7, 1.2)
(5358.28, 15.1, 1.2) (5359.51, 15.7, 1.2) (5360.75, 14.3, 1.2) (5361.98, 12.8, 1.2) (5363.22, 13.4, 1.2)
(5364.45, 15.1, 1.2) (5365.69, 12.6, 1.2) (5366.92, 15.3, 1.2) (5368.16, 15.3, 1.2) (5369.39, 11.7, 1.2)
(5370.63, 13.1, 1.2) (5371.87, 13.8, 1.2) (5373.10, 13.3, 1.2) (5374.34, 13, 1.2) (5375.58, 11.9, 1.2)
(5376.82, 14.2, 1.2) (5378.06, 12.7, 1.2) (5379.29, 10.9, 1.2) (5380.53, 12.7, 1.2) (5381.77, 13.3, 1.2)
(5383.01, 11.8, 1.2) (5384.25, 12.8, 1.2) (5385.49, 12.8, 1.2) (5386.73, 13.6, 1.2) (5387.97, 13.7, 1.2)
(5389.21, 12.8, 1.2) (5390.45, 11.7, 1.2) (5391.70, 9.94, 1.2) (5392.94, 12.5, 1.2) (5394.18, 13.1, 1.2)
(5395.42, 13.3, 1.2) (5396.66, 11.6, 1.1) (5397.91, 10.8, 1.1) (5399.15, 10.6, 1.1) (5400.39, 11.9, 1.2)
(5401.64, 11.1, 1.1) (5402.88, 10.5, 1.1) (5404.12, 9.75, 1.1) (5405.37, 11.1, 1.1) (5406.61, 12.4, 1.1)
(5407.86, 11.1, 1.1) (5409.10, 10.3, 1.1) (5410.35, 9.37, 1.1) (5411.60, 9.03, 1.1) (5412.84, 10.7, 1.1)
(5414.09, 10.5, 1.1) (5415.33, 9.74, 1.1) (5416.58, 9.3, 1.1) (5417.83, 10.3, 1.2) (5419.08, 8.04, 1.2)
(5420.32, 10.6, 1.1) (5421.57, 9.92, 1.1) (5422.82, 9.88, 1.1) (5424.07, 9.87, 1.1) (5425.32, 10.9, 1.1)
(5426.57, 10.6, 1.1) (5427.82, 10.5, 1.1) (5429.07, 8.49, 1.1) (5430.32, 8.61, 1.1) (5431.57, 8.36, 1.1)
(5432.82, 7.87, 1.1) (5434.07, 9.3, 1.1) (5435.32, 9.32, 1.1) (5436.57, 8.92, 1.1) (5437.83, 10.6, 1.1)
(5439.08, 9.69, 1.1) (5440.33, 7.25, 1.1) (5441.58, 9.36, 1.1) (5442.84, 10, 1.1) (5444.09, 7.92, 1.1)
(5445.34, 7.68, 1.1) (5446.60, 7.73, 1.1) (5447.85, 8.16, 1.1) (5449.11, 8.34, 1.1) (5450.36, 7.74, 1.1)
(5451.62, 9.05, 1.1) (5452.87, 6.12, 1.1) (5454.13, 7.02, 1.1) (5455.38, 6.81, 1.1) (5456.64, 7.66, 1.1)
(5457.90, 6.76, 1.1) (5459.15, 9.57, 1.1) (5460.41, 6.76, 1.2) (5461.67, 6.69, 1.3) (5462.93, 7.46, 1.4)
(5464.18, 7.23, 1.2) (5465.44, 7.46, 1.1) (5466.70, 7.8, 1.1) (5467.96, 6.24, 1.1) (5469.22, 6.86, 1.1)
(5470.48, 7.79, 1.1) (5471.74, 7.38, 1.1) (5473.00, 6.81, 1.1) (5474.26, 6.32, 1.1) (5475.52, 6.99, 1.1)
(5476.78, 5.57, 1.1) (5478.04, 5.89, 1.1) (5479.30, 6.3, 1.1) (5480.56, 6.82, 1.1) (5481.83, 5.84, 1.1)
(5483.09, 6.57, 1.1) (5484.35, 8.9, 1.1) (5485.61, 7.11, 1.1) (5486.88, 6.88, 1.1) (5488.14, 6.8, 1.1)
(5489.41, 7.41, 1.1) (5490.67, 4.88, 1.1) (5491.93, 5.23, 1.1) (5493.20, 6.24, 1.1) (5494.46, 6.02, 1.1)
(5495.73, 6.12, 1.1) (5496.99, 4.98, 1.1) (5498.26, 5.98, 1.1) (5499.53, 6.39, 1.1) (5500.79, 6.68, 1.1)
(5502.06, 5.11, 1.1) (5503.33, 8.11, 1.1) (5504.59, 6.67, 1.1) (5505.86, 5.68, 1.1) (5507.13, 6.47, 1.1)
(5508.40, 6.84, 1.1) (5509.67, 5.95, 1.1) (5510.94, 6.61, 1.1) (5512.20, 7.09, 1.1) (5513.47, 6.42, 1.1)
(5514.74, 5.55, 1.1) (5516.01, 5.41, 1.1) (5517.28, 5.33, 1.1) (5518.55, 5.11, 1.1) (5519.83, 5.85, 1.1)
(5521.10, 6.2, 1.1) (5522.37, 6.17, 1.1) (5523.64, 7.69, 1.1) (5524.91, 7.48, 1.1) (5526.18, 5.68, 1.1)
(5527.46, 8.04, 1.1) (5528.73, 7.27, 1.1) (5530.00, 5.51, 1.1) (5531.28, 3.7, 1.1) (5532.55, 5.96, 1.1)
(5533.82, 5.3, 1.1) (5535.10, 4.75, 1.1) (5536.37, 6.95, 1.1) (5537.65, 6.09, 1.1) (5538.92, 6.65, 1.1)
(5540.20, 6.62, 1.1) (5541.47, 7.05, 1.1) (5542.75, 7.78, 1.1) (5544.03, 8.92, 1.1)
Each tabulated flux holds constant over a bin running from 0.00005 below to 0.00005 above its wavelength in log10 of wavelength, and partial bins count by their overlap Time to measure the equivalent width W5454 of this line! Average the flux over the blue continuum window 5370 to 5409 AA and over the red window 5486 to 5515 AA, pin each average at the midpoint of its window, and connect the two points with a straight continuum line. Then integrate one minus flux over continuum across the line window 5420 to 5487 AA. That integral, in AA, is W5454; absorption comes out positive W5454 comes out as 6.0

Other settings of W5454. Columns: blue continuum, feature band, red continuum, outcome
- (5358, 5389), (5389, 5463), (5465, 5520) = 5.70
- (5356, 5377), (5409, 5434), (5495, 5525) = 3.02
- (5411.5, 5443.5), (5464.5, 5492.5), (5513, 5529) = 3.75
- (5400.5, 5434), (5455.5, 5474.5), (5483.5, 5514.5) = 1.55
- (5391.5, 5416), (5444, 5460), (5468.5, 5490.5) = 1.14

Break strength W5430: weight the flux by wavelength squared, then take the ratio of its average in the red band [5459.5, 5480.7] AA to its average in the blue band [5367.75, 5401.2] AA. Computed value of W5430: 0.57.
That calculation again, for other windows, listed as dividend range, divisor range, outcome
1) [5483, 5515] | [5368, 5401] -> 0.54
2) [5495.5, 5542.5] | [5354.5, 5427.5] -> 0.54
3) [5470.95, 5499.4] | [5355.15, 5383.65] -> 0.49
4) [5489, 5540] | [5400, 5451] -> 0.66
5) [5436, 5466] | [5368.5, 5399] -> 0.65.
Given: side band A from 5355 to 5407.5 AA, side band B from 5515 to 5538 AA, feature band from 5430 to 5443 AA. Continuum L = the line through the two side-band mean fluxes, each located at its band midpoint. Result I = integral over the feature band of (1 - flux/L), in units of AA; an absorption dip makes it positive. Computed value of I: 1.5 AA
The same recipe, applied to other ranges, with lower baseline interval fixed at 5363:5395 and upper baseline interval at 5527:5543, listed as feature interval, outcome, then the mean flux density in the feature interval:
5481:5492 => 2.2 AA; 6.7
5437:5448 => 1.6 AA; 8.74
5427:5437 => 1.6 AA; 8.96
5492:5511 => 3.6 AA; 6.21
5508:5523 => 2.2 AA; 6.03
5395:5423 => 2.8 AA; 10.5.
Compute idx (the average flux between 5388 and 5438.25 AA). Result 10.4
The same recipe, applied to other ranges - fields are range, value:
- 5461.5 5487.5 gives 6.9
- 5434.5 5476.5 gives 7.79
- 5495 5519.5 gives 6.13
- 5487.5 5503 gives 6.03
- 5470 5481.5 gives 6.61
